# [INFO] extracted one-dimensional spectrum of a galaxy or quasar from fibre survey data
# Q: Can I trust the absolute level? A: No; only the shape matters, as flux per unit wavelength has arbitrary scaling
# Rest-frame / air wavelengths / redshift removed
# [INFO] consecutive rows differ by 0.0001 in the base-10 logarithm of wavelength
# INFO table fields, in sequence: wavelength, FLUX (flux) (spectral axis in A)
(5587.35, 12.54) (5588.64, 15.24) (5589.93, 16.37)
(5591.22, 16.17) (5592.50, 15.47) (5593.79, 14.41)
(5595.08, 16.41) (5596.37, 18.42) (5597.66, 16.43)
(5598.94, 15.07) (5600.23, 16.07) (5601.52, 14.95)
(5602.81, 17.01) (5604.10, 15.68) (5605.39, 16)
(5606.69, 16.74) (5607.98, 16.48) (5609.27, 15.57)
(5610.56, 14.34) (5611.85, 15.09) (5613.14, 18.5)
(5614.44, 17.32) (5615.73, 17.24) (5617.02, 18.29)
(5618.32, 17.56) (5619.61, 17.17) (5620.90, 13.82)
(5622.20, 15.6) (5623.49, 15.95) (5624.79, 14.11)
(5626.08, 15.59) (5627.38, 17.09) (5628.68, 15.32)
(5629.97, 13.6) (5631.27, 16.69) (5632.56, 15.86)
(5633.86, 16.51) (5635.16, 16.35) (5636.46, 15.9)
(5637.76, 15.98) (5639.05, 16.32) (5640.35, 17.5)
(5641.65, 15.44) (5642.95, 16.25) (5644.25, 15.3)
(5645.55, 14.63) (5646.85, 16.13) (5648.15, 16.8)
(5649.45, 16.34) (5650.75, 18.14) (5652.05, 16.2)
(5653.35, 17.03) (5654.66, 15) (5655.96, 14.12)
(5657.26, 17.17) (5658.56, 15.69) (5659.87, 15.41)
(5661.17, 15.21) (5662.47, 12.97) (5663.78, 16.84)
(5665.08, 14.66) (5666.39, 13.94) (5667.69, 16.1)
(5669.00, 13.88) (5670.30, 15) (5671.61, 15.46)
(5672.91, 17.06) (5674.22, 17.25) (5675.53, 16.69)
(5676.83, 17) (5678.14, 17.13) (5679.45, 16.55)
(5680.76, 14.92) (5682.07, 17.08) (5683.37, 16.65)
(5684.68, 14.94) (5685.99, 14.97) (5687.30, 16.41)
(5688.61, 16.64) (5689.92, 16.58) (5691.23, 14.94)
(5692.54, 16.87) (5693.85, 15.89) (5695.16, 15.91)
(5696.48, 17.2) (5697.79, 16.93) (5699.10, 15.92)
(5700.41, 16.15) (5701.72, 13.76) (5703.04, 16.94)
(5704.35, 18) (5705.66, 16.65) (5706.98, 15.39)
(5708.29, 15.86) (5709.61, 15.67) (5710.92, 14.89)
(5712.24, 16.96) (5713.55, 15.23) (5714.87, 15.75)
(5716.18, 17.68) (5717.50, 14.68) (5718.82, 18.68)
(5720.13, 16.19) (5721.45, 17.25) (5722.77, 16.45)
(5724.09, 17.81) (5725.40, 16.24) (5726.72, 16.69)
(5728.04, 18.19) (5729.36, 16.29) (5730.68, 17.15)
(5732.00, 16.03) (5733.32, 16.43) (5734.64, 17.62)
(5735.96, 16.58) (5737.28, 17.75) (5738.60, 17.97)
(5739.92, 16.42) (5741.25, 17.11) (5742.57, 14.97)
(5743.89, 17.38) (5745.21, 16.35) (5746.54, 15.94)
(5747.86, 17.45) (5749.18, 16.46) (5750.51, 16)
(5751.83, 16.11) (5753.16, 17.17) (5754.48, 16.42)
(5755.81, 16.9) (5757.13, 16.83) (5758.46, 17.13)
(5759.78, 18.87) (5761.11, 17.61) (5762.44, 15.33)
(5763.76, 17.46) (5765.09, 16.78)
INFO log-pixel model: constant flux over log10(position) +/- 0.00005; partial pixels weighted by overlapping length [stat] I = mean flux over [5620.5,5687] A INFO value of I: 15.8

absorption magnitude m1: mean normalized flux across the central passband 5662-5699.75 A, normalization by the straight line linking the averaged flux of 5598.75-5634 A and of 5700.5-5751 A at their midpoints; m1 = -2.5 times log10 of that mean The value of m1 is 0.03 mag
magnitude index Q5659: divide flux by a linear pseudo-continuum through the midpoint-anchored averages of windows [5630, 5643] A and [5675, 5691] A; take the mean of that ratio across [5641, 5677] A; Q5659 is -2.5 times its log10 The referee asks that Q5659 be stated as 0.03 mag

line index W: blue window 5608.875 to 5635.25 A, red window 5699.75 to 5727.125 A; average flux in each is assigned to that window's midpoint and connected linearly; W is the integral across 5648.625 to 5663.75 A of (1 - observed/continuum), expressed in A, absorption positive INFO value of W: 0.3 A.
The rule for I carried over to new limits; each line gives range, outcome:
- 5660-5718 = 15.9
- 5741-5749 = 16.5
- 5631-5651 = 16.2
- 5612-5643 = 16.2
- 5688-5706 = 16.3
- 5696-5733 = 16.5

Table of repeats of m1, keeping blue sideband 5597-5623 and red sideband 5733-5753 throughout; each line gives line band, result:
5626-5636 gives 0.030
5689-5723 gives 0.022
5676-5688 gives 0.020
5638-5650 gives 0.019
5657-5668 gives 0.082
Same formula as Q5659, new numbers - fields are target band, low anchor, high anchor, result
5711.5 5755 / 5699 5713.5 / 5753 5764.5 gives -0.01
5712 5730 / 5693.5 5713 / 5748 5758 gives -0.03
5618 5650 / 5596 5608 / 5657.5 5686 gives 0.01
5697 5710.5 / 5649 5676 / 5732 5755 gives 0.01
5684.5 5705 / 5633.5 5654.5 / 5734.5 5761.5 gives 0.03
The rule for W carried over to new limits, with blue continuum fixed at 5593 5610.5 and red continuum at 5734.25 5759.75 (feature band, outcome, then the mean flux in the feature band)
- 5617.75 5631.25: 0.4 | 15.6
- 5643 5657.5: 0.2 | 16.1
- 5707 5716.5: 0.4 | 15.9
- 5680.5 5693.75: 0.4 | 16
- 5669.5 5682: 0.1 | 16.3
